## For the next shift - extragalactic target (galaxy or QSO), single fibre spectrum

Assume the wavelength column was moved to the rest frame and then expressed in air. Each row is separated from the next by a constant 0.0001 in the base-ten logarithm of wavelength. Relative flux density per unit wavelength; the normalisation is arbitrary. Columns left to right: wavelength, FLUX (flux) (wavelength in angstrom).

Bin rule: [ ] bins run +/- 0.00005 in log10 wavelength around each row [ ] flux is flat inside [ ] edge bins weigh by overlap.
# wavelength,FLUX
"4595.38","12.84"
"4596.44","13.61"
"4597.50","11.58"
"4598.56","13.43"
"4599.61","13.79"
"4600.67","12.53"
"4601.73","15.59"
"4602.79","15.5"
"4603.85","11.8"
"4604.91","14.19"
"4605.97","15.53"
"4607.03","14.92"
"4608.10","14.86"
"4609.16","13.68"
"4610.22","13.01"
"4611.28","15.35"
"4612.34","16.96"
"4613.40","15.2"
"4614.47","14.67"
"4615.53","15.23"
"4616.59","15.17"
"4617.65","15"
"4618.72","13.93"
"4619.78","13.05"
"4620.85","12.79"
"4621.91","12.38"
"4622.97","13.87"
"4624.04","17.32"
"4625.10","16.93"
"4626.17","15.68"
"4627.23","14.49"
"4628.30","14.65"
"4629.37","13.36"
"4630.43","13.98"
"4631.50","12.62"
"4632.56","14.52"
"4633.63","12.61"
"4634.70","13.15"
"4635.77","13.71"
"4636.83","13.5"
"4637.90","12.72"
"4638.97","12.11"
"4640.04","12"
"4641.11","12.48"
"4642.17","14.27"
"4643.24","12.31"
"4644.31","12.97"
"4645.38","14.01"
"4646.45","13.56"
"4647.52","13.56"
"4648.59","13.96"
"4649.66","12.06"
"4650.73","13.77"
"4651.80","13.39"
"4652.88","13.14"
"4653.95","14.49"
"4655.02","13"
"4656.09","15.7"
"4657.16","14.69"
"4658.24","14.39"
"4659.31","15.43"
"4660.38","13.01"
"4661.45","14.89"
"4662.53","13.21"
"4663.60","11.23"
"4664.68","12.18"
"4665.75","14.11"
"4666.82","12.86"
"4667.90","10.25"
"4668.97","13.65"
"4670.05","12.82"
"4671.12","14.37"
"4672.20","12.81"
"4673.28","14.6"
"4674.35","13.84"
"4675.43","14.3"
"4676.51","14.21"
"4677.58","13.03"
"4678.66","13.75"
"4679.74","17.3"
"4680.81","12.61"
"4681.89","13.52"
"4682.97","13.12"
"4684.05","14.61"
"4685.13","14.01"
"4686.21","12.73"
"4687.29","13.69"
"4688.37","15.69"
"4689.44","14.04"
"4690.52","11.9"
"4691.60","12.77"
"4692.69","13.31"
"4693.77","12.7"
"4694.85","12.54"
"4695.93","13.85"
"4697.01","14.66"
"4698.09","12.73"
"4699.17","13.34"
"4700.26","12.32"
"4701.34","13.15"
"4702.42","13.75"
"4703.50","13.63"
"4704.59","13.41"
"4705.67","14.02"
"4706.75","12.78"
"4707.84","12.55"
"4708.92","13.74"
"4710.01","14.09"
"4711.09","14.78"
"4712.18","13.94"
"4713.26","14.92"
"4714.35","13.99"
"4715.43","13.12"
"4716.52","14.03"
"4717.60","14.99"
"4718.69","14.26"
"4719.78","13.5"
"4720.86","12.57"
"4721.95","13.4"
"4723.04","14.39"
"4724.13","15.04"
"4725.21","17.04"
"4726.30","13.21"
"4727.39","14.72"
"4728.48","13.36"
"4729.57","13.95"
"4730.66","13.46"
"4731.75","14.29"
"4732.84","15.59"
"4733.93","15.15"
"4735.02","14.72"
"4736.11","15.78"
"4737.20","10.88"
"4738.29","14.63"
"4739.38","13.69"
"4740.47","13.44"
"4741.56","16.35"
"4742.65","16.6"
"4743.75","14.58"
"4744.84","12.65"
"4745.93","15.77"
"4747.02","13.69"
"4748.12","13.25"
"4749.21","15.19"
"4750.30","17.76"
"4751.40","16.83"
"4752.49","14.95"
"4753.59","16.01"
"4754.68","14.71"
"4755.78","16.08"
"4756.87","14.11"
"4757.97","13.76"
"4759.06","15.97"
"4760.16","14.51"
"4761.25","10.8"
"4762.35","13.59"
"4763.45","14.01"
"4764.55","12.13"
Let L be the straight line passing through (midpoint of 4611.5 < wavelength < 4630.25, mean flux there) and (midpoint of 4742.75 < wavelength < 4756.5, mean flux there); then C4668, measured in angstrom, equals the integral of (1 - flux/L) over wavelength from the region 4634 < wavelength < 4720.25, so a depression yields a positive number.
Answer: 7.97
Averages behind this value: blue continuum 14.7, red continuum 15.2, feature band 13.5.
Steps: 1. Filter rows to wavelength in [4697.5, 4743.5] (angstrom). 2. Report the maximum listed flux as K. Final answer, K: 17.04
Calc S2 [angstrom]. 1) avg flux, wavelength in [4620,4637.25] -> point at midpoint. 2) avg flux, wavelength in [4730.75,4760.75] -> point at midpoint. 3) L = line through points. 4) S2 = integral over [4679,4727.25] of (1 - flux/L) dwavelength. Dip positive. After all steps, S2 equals 2.6 angstrom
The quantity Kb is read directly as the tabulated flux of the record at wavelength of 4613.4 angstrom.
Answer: 15.2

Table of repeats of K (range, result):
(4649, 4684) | 17.3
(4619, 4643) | 17.32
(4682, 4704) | 15.69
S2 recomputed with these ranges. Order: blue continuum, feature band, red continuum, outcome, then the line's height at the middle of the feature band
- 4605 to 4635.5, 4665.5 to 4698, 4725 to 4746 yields 1.94 angstrom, 14.4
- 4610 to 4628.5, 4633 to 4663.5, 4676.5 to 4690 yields 2.04 angstrom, 14.4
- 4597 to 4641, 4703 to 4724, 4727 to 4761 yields 1.04 angstrom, 14.5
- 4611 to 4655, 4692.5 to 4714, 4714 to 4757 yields 1.25 angstrom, 14.3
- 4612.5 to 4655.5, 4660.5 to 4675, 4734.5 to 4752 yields 0.99 angstrom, 14.1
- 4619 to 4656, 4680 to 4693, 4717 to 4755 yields 0.48 angstrom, 14.1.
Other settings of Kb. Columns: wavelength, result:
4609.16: 13.68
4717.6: 14.99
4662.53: 13.21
